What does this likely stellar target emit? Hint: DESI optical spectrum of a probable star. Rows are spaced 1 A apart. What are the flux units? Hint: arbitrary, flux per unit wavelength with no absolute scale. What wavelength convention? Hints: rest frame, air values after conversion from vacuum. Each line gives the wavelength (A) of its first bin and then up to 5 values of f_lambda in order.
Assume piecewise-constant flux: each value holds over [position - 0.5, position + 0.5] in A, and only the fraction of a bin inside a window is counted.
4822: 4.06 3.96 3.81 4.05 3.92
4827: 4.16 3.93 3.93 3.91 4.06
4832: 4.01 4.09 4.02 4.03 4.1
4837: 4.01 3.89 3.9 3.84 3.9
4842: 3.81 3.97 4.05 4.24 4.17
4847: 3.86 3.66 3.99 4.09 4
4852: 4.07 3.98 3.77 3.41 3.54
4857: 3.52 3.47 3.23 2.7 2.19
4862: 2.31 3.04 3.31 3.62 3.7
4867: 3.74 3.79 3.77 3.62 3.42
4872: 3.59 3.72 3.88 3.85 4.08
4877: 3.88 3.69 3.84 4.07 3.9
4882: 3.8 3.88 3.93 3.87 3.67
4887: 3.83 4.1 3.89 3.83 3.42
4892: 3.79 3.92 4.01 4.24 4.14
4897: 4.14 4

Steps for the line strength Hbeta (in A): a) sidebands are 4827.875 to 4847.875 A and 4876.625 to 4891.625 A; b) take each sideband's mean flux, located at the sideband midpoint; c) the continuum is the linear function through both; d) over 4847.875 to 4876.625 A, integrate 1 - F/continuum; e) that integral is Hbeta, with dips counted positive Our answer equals 2.6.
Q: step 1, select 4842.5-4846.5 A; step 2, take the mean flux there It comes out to 4.11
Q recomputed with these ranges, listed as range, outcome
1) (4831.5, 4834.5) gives 4.04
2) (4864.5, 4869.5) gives 3.72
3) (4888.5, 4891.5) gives 3.71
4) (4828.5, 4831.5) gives 3.97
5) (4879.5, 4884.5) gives 3.92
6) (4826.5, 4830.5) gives 3.98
